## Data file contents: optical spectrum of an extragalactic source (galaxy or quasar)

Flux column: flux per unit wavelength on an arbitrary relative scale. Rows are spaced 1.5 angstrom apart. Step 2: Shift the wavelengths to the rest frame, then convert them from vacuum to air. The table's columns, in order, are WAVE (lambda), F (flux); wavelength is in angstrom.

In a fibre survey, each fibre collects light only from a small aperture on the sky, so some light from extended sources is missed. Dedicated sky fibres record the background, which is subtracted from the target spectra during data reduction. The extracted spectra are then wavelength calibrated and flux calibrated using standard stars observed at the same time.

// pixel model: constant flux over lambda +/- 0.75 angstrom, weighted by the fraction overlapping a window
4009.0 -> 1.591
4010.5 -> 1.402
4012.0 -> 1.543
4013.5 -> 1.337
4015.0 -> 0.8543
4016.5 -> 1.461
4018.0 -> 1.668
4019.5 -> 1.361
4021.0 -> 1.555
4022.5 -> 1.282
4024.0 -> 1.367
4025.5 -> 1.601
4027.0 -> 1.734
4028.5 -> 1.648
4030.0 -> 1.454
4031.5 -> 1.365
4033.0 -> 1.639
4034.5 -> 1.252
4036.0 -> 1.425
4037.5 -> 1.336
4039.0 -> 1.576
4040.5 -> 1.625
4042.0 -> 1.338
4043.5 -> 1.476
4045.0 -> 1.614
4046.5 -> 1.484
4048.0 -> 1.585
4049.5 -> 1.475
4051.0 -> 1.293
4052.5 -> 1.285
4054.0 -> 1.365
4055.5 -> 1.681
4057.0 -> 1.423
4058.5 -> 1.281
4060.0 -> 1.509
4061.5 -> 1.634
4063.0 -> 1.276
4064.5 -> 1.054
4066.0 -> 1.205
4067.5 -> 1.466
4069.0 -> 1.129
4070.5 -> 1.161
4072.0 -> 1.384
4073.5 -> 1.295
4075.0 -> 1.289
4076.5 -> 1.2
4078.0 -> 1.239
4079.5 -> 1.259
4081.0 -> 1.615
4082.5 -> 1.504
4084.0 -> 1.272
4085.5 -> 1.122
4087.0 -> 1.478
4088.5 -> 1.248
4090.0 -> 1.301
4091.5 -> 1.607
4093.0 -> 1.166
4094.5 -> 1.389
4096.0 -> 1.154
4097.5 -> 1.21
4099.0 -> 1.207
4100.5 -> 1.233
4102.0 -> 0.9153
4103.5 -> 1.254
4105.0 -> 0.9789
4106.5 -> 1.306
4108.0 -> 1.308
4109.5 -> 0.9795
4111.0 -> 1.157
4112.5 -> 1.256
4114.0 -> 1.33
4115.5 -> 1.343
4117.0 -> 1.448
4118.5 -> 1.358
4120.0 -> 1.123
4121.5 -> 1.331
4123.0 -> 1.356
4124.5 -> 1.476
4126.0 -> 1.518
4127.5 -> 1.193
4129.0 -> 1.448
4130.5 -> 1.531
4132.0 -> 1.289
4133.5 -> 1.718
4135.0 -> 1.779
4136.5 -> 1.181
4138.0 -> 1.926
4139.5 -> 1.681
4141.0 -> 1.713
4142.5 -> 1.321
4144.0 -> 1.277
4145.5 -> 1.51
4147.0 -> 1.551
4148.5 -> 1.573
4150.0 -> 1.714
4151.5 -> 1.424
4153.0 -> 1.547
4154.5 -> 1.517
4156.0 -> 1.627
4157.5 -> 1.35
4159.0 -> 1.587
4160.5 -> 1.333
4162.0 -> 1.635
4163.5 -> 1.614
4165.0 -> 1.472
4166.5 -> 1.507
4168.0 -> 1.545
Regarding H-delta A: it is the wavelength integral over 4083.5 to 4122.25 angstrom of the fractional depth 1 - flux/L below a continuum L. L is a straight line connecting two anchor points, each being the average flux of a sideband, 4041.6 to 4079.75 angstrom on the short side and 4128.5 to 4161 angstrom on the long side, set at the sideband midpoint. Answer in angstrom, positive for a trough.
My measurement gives 5.3 angstrom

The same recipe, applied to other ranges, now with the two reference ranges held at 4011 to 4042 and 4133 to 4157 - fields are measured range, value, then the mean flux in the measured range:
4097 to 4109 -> 2.8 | 1.17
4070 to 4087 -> 2.1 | 1.31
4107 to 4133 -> 3.6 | 1.32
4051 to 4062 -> 0.3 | 1.44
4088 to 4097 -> 1.2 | 1.31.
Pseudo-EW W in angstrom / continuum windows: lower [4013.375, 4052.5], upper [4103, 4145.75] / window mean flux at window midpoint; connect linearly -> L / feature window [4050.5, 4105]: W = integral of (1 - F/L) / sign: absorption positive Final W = 4.39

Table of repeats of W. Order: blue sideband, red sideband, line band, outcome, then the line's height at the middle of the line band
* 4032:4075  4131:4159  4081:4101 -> 2.0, 1.46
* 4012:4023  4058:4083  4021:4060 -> -3.3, 1.35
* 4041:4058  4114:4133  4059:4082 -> 1.9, 1.43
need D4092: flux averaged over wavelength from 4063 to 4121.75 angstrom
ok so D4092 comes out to 1.26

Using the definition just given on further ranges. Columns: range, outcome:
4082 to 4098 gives 1.31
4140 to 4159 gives 1.52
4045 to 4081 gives 1.36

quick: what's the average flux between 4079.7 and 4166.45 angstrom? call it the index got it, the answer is 1.39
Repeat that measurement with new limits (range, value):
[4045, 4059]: 1.44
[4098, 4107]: 1.15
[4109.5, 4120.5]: 1.27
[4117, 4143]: 1.47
